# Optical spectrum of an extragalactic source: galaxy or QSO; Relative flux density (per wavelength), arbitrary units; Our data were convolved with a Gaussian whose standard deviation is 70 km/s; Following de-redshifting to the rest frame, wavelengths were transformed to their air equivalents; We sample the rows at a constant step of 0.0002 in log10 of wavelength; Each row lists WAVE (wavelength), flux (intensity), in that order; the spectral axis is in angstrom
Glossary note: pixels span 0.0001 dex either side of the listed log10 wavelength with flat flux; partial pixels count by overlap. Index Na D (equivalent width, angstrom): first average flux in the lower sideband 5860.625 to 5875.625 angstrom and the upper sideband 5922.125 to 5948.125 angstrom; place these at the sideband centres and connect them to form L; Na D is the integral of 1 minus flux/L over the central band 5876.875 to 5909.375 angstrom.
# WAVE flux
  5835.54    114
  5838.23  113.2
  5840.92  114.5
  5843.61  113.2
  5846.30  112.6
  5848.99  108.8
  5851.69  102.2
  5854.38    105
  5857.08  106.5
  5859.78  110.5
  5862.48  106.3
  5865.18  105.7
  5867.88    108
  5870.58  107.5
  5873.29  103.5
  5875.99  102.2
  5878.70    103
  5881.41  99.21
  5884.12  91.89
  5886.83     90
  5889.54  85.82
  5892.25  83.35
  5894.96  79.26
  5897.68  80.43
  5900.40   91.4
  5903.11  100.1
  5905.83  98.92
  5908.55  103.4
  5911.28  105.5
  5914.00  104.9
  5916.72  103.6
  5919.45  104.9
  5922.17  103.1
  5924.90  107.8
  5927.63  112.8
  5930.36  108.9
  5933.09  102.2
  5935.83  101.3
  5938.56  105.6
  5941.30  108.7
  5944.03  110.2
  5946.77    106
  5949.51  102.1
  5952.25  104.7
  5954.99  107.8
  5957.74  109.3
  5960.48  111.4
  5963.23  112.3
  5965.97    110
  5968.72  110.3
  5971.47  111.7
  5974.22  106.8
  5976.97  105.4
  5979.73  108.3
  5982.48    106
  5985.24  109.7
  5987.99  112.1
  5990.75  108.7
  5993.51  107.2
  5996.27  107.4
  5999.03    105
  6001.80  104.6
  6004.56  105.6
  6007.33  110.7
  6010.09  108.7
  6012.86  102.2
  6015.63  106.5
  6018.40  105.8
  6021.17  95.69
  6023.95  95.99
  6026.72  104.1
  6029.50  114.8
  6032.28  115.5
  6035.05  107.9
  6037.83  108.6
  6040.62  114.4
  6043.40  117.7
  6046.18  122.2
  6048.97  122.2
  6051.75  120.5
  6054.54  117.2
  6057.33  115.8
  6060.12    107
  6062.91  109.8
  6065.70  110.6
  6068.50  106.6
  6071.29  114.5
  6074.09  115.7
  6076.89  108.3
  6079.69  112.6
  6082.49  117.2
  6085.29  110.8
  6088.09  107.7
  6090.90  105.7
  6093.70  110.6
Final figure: 4.33 angstrom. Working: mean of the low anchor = 106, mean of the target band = 92.2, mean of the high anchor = 107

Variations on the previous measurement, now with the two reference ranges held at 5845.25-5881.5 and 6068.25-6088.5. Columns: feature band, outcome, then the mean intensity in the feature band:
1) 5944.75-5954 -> 0.31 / 105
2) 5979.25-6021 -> 1.15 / 107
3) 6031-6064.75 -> -1.08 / 115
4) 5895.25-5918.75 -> 2.06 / 97.8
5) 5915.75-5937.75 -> 0.44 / 106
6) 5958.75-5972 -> -0.26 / 111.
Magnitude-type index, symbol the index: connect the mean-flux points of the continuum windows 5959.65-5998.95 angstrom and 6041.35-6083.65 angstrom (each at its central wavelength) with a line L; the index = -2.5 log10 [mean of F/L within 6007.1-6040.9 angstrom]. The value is 0.05 mag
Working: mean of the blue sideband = 109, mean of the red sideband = 115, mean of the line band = 107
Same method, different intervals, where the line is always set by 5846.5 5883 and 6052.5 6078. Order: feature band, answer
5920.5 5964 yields 0.01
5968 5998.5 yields 0.01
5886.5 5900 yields 0.26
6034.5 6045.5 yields -0.02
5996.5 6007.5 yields 0.04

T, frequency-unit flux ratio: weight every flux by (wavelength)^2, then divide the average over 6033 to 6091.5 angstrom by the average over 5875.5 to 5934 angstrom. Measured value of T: 1.2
